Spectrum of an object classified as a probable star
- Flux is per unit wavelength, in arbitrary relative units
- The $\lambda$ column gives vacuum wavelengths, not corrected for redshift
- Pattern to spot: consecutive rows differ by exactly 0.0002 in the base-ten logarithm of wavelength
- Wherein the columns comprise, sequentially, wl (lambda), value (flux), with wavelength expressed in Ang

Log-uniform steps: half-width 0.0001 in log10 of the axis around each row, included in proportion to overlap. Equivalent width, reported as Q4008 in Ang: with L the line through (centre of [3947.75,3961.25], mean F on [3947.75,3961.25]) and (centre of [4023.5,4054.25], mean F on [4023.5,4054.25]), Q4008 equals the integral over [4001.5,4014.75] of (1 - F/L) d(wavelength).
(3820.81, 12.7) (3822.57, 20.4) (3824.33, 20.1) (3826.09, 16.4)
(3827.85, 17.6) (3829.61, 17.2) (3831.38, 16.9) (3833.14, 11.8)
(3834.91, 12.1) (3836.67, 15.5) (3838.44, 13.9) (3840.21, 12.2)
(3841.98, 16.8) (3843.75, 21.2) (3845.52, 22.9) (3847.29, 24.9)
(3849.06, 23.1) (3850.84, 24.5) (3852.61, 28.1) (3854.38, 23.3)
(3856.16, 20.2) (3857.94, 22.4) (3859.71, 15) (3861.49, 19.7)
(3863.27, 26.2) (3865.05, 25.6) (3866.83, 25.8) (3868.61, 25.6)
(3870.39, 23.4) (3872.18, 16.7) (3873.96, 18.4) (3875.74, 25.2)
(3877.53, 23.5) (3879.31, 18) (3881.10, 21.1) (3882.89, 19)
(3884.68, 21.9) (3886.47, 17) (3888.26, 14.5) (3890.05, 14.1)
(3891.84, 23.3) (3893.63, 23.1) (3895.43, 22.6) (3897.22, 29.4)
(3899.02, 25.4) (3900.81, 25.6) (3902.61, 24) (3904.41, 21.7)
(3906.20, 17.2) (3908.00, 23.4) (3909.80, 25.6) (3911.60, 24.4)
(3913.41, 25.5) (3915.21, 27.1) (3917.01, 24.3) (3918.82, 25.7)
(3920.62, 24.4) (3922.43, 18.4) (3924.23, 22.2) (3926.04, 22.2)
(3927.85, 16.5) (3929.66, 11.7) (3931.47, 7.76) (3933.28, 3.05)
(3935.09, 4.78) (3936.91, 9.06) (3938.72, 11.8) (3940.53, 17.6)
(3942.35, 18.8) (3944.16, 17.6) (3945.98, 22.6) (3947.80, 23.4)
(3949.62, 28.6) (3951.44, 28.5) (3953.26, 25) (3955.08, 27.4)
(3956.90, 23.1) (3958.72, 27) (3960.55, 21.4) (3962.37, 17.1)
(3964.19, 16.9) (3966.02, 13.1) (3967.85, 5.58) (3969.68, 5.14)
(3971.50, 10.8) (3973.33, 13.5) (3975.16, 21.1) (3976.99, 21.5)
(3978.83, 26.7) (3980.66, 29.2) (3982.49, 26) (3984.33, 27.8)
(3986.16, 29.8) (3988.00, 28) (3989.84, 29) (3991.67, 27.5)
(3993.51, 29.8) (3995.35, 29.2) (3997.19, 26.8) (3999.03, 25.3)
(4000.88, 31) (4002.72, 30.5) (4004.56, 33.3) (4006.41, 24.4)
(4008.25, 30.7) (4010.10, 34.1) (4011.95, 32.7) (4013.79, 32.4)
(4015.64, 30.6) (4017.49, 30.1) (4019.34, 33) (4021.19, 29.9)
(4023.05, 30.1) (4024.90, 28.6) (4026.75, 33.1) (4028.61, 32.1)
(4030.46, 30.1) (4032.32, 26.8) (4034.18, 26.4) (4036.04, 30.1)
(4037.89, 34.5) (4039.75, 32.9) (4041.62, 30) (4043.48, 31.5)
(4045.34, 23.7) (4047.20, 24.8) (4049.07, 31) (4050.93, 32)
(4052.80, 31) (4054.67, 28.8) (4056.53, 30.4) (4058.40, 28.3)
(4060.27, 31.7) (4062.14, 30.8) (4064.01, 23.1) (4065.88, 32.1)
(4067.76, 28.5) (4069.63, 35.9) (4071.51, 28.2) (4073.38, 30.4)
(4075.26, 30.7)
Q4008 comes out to -1.3 Ang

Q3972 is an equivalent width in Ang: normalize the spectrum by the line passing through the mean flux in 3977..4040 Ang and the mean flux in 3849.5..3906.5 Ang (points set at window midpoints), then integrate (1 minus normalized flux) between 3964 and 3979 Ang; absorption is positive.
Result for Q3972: 7.2 Ang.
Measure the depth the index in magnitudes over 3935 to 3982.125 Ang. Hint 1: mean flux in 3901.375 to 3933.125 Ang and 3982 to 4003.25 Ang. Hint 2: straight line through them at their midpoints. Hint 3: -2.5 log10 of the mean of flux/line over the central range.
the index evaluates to 0.294 mag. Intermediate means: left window 20.9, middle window 19.1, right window 28.4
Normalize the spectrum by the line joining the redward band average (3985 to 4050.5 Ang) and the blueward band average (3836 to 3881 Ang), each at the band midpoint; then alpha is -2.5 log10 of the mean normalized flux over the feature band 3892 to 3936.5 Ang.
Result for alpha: 0.17 mag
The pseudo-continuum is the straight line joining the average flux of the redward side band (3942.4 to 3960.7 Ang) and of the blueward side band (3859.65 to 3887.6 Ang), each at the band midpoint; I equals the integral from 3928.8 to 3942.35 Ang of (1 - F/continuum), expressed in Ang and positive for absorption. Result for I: 7.8 Ang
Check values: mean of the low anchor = 21.5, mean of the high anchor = 24.3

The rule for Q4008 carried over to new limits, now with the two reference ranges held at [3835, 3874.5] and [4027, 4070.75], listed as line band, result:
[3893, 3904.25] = -0.90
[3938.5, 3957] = 1.99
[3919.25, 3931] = 2.49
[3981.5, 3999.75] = -0.49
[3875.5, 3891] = 2.19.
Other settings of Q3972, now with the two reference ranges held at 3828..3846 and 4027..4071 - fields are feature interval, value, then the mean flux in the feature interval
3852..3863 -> -2.7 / 21.5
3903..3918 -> -2.1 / 23.7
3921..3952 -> 8.0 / 16.7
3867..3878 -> -2.4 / 22.3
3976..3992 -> -1.0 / 27.2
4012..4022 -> -1.3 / 31.4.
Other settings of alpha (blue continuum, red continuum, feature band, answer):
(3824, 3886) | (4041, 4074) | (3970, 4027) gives -0.03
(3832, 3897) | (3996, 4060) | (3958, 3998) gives 0.24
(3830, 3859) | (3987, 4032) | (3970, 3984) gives 0.32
